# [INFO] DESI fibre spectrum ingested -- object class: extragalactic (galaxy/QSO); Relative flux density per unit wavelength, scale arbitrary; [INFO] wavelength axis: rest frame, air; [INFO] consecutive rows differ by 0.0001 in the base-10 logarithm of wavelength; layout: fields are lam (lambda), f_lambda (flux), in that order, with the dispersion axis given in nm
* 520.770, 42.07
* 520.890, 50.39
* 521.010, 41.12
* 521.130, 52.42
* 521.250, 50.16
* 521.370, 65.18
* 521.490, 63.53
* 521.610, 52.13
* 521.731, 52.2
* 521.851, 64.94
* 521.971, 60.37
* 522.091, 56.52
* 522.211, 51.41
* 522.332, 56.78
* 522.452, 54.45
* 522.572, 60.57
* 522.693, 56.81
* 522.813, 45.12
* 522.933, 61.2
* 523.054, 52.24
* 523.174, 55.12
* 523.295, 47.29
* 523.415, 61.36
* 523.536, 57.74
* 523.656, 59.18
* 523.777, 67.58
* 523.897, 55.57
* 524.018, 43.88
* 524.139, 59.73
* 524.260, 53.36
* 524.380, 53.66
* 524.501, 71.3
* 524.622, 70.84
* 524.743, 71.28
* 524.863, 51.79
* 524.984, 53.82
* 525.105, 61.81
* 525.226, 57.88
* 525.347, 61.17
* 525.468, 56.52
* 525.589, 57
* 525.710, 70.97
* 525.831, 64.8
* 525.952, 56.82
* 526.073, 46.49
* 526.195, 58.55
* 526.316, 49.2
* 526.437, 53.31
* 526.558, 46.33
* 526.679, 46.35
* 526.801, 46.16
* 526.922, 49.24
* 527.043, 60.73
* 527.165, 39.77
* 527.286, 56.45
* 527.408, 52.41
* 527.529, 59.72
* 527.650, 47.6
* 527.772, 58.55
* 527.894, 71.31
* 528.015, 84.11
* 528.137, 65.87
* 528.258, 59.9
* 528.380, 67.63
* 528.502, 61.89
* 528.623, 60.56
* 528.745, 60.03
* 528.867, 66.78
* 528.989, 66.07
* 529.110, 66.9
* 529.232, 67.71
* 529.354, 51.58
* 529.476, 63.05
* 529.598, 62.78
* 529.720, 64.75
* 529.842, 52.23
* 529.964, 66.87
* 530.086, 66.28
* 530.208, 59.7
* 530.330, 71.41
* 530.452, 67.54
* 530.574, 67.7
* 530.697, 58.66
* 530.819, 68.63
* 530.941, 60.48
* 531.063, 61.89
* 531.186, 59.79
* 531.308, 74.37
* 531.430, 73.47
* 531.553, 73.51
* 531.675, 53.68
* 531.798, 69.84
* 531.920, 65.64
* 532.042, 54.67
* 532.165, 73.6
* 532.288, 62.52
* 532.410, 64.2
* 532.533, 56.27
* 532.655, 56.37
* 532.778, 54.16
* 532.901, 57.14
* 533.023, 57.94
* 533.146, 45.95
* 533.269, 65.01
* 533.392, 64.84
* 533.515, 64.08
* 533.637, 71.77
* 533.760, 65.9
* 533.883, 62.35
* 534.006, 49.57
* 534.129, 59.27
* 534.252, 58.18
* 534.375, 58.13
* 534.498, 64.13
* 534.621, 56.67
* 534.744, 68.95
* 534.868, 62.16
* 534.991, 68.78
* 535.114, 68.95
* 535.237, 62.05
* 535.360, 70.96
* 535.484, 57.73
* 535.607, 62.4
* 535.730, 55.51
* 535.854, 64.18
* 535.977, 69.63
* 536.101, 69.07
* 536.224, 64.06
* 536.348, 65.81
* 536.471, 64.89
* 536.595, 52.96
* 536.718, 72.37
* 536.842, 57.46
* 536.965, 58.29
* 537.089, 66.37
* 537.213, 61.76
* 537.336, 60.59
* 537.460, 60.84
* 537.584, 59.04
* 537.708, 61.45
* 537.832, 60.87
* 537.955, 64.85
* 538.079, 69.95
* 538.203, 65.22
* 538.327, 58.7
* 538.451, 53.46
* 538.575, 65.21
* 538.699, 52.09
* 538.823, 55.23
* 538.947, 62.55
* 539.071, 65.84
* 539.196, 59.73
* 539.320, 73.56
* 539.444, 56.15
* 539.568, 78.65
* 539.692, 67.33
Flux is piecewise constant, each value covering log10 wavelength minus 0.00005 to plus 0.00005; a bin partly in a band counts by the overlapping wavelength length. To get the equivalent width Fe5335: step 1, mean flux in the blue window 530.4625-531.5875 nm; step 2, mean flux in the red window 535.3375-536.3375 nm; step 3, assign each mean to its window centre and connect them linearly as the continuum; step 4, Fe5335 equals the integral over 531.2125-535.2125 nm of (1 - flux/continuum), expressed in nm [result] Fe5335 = 0.17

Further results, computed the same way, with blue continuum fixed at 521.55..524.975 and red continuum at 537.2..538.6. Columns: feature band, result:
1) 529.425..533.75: -0.25 nm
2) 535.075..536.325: -0.07 nm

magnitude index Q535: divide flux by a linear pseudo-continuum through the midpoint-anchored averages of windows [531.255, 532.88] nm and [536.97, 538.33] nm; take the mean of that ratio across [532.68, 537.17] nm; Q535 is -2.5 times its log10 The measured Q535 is 0.02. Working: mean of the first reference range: 63.8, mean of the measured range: 62.1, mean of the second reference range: 62.7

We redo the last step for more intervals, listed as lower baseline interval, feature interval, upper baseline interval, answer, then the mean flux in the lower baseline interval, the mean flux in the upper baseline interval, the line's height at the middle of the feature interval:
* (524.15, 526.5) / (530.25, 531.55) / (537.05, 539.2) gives -0.113 mag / 59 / 61.3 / 60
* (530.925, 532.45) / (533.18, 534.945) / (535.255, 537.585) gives 0.037 mag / 65.4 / 62.9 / 64.1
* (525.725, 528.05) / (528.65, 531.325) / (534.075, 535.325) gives -0.097 mag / 55.1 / 62.9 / 58.2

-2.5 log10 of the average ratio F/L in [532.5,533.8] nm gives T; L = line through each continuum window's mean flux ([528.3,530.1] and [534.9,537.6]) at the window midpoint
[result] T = 0.06 mag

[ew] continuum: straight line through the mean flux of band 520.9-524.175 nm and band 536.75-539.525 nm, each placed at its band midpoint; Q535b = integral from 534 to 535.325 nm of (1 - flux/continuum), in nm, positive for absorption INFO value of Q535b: -0.044 nm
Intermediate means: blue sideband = 55.6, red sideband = 61.6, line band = 62.2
